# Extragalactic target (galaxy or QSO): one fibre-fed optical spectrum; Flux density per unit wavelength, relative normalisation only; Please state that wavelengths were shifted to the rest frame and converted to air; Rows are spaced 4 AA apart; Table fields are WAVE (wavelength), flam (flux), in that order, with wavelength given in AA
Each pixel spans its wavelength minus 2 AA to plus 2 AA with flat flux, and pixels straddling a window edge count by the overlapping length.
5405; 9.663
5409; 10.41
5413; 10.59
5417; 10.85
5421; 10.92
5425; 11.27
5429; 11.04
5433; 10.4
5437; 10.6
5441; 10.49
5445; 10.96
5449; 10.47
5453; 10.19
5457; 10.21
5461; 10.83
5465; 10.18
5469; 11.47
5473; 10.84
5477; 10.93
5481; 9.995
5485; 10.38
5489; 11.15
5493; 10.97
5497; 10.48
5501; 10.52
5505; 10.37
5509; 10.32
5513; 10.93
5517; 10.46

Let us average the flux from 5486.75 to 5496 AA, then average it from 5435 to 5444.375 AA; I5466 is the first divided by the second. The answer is 1.0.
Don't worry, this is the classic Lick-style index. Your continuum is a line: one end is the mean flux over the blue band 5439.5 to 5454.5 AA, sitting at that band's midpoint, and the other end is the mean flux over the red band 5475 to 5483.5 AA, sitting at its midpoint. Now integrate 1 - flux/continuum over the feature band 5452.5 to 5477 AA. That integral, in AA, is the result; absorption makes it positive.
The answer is -0.4 AA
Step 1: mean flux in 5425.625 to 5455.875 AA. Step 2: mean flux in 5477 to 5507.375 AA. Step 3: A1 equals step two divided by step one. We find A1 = 1.0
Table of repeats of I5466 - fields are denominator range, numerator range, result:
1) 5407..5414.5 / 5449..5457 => 0.98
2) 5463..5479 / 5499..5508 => 0.96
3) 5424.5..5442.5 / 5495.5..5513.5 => 0.98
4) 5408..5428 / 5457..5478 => 0.99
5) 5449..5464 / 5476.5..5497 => 1.02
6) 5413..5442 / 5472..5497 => 0.99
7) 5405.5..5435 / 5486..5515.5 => 0.99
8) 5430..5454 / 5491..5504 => 1.01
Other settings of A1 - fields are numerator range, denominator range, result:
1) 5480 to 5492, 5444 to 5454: 1.01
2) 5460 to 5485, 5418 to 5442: 0.99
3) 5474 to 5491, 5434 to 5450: 1.00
